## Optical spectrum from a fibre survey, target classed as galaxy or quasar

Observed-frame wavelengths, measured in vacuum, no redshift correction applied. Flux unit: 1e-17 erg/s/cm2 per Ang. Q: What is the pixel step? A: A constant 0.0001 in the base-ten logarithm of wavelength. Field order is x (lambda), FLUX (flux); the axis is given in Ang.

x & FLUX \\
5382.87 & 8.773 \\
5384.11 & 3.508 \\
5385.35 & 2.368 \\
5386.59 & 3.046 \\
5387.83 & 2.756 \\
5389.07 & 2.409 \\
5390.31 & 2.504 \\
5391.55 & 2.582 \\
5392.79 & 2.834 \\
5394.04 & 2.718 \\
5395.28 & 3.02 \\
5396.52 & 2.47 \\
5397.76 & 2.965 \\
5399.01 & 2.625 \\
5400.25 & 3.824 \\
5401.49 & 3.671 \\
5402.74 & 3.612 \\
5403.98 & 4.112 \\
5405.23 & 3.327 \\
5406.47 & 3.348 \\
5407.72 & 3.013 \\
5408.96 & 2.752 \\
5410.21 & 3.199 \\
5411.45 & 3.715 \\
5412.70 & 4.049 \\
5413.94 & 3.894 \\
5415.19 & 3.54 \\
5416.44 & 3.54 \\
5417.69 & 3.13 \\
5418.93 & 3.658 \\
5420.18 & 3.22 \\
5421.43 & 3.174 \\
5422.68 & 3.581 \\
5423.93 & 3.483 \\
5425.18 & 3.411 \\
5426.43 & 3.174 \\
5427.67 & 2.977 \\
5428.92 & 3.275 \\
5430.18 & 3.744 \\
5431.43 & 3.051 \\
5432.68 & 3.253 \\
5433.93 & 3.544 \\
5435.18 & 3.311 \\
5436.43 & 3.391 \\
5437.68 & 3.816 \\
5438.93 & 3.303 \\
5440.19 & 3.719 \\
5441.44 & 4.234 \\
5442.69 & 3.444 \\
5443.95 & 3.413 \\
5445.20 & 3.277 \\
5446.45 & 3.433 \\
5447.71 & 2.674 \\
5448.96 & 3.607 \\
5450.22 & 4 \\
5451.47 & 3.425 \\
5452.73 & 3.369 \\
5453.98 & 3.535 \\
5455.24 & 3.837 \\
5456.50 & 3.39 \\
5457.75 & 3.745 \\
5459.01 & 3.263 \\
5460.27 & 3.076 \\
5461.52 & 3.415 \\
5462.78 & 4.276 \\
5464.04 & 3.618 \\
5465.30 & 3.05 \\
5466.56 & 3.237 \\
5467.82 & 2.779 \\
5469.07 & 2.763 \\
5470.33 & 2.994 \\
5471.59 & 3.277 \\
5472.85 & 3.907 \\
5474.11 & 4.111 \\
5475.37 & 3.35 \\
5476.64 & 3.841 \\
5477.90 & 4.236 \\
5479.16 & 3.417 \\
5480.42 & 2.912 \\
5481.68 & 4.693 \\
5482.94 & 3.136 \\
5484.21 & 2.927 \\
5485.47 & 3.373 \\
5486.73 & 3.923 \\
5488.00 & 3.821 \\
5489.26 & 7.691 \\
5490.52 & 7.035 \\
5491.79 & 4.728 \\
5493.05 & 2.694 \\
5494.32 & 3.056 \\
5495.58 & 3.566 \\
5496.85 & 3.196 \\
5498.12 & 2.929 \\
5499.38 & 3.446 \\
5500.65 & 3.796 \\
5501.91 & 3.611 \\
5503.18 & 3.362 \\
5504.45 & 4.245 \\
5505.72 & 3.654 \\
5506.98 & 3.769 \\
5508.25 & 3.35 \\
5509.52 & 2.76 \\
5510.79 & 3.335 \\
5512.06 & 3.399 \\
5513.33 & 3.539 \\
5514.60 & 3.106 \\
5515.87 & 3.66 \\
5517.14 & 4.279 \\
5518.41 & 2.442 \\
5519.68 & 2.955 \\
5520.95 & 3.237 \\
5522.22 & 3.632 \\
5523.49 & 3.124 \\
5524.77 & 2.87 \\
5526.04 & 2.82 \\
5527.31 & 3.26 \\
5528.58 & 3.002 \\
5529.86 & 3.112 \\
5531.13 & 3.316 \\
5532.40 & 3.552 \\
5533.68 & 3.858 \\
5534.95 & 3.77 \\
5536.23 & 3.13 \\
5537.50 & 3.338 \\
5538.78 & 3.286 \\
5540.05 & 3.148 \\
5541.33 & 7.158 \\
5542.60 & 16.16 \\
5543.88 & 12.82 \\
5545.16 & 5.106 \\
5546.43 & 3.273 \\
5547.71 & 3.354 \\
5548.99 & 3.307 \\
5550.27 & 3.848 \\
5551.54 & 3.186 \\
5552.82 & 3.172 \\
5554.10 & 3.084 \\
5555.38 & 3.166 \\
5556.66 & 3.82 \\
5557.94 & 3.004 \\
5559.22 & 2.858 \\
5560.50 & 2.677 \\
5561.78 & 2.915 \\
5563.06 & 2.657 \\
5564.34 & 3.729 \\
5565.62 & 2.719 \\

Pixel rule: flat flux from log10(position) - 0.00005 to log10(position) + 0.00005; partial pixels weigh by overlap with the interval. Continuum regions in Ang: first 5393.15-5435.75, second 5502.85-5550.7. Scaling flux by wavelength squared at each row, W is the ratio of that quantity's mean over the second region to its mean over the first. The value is 1.28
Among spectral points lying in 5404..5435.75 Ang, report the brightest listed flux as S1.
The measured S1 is 4.049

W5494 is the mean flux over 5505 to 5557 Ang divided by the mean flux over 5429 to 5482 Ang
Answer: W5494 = 1.15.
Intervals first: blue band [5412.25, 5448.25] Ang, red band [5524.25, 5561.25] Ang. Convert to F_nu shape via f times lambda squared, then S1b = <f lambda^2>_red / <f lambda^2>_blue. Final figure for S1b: 1.28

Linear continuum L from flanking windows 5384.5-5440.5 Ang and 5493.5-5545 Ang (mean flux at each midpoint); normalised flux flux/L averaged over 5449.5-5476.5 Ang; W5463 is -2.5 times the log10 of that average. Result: 0.05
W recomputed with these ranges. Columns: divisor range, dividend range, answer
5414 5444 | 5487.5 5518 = 1.14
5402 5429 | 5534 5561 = 1.41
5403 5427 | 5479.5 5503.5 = 1.16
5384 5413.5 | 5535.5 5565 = 1.51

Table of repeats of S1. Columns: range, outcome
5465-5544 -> 16.16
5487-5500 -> 7.691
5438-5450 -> 4.234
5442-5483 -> 4.693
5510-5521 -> 4.279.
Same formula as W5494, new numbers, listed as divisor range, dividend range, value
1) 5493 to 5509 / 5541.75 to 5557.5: 1.55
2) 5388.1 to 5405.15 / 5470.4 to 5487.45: 1.19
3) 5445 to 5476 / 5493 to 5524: 0.99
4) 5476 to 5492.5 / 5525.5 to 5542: 0.85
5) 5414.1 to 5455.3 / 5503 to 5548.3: 1.20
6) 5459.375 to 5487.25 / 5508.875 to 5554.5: 1.18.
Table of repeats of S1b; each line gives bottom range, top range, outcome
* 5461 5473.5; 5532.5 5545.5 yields 1.88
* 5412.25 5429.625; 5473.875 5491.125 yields 1.25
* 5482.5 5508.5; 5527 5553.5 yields 1.23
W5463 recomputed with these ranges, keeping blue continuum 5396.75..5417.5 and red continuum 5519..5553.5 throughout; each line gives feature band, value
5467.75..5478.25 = 0.12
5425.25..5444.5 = 0.05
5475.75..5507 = 0.04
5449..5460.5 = 0.07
